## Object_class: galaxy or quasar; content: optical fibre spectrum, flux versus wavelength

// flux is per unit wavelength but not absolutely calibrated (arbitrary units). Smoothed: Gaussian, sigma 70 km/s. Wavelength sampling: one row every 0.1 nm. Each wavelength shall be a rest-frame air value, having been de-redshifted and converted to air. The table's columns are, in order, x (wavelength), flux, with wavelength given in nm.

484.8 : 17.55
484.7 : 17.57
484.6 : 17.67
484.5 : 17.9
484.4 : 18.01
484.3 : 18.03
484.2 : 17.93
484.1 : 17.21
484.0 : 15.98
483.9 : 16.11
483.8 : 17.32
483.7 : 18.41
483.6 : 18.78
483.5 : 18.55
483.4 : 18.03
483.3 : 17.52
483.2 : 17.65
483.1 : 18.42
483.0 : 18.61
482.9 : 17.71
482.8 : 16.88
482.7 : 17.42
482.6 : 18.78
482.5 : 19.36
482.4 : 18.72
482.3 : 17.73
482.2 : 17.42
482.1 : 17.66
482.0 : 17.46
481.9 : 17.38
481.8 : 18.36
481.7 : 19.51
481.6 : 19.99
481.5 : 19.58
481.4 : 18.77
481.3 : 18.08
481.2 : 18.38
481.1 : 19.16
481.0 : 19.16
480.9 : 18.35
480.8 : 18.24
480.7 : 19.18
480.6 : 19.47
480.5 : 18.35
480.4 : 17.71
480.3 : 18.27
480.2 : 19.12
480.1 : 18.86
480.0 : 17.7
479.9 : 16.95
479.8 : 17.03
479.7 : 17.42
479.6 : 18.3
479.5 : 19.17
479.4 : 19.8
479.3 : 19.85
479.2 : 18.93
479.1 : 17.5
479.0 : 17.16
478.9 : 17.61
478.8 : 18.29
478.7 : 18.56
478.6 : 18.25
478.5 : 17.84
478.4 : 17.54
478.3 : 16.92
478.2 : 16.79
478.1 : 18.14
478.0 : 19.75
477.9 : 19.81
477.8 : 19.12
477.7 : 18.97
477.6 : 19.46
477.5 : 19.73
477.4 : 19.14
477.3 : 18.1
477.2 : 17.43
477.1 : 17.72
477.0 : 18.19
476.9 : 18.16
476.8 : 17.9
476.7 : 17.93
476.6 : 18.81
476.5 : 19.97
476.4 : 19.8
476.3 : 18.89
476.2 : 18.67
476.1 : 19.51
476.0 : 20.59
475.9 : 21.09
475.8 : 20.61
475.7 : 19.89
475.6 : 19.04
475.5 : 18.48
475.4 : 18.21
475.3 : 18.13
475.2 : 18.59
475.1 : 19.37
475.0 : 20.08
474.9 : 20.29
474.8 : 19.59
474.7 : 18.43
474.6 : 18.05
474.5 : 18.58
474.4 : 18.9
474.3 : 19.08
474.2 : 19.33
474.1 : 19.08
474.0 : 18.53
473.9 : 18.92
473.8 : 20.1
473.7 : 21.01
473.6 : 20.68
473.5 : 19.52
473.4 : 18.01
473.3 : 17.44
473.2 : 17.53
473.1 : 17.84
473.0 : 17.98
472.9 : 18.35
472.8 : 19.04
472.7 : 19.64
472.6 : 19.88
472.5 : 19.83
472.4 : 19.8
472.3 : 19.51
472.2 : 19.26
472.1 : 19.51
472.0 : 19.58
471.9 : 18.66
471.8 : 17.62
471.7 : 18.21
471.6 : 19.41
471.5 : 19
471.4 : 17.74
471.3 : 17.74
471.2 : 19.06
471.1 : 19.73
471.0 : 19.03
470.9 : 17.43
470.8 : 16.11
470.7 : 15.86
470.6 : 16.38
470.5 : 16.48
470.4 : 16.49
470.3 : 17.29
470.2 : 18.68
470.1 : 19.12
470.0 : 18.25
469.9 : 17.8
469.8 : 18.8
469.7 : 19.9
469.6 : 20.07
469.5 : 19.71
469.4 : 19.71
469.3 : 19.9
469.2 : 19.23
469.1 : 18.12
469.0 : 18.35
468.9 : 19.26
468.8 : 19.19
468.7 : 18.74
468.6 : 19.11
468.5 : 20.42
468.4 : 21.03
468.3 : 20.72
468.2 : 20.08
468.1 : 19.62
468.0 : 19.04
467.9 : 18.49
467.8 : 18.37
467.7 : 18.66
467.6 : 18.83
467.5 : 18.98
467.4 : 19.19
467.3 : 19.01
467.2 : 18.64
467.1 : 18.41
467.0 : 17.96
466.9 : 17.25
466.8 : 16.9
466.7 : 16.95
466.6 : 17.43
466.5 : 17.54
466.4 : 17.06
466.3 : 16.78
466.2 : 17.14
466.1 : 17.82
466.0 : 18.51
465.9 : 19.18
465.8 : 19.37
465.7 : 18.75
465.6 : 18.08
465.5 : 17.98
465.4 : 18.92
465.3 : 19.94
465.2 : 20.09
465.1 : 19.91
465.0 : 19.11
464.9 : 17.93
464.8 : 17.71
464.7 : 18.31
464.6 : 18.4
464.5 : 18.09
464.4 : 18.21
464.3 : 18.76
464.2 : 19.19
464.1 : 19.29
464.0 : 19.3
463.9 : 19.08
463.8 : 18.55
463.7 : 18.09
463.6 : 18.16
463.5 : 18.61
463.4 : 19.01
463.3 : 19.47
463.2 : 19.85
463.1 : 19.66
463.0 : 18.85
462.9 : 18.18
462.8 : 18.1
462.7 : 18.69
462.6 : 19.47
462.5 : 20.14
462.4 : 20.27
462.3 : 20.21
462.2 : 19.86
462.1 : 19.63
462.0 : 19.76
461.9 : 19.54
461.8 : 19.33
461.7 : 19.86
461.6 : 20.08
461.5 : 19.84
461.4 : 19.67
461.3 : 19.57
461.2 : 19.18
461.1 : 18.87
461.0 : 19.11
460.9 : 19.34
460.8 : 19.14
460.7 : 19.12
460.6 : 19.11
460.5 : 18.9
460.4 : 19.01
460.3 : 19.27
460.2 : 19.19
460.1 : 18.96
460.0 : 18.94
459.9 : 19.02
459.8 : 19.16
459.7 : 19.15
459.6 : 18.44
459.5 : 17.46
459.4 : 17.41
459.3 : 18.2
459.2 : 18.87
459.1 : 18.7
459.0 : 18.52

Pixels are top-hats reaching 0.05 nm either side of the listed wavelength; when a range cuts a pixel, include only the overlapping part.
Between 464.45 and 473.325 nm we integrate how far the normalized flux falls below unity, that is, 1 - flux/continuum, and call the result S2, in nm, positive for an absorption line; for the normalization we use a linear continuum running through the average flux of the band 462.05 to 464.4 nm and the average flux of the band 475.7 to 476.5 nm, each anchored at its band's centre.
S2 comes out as 0.399 nm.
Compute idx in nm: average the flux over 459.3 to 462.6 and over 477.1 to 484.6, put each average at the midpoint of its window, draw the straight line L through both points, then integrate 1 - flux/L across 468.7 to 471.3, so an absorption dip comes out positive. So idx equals 0.06 nm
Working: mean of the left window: 19.3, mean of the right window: 18.2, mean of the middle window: 18.4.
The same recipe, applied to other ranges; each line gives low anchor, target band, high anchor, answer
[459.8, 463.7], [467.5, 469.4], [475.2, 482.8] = -0.03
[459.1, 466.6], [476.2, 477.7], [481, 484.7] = -0.03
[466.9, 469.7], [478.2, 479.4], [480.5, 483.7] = 0.03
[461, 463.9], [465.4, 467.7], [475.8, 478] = 0.13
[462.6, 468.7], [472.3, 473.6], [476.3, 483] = -0.02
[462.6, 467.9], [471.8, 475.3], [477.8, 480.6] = -0.14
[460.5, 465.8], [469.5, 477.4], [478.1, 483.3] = -0.07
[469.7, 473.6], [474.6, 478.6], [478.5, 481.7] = -0.09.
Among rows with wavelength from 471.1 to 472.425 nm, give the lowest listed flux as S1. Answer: 17.62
